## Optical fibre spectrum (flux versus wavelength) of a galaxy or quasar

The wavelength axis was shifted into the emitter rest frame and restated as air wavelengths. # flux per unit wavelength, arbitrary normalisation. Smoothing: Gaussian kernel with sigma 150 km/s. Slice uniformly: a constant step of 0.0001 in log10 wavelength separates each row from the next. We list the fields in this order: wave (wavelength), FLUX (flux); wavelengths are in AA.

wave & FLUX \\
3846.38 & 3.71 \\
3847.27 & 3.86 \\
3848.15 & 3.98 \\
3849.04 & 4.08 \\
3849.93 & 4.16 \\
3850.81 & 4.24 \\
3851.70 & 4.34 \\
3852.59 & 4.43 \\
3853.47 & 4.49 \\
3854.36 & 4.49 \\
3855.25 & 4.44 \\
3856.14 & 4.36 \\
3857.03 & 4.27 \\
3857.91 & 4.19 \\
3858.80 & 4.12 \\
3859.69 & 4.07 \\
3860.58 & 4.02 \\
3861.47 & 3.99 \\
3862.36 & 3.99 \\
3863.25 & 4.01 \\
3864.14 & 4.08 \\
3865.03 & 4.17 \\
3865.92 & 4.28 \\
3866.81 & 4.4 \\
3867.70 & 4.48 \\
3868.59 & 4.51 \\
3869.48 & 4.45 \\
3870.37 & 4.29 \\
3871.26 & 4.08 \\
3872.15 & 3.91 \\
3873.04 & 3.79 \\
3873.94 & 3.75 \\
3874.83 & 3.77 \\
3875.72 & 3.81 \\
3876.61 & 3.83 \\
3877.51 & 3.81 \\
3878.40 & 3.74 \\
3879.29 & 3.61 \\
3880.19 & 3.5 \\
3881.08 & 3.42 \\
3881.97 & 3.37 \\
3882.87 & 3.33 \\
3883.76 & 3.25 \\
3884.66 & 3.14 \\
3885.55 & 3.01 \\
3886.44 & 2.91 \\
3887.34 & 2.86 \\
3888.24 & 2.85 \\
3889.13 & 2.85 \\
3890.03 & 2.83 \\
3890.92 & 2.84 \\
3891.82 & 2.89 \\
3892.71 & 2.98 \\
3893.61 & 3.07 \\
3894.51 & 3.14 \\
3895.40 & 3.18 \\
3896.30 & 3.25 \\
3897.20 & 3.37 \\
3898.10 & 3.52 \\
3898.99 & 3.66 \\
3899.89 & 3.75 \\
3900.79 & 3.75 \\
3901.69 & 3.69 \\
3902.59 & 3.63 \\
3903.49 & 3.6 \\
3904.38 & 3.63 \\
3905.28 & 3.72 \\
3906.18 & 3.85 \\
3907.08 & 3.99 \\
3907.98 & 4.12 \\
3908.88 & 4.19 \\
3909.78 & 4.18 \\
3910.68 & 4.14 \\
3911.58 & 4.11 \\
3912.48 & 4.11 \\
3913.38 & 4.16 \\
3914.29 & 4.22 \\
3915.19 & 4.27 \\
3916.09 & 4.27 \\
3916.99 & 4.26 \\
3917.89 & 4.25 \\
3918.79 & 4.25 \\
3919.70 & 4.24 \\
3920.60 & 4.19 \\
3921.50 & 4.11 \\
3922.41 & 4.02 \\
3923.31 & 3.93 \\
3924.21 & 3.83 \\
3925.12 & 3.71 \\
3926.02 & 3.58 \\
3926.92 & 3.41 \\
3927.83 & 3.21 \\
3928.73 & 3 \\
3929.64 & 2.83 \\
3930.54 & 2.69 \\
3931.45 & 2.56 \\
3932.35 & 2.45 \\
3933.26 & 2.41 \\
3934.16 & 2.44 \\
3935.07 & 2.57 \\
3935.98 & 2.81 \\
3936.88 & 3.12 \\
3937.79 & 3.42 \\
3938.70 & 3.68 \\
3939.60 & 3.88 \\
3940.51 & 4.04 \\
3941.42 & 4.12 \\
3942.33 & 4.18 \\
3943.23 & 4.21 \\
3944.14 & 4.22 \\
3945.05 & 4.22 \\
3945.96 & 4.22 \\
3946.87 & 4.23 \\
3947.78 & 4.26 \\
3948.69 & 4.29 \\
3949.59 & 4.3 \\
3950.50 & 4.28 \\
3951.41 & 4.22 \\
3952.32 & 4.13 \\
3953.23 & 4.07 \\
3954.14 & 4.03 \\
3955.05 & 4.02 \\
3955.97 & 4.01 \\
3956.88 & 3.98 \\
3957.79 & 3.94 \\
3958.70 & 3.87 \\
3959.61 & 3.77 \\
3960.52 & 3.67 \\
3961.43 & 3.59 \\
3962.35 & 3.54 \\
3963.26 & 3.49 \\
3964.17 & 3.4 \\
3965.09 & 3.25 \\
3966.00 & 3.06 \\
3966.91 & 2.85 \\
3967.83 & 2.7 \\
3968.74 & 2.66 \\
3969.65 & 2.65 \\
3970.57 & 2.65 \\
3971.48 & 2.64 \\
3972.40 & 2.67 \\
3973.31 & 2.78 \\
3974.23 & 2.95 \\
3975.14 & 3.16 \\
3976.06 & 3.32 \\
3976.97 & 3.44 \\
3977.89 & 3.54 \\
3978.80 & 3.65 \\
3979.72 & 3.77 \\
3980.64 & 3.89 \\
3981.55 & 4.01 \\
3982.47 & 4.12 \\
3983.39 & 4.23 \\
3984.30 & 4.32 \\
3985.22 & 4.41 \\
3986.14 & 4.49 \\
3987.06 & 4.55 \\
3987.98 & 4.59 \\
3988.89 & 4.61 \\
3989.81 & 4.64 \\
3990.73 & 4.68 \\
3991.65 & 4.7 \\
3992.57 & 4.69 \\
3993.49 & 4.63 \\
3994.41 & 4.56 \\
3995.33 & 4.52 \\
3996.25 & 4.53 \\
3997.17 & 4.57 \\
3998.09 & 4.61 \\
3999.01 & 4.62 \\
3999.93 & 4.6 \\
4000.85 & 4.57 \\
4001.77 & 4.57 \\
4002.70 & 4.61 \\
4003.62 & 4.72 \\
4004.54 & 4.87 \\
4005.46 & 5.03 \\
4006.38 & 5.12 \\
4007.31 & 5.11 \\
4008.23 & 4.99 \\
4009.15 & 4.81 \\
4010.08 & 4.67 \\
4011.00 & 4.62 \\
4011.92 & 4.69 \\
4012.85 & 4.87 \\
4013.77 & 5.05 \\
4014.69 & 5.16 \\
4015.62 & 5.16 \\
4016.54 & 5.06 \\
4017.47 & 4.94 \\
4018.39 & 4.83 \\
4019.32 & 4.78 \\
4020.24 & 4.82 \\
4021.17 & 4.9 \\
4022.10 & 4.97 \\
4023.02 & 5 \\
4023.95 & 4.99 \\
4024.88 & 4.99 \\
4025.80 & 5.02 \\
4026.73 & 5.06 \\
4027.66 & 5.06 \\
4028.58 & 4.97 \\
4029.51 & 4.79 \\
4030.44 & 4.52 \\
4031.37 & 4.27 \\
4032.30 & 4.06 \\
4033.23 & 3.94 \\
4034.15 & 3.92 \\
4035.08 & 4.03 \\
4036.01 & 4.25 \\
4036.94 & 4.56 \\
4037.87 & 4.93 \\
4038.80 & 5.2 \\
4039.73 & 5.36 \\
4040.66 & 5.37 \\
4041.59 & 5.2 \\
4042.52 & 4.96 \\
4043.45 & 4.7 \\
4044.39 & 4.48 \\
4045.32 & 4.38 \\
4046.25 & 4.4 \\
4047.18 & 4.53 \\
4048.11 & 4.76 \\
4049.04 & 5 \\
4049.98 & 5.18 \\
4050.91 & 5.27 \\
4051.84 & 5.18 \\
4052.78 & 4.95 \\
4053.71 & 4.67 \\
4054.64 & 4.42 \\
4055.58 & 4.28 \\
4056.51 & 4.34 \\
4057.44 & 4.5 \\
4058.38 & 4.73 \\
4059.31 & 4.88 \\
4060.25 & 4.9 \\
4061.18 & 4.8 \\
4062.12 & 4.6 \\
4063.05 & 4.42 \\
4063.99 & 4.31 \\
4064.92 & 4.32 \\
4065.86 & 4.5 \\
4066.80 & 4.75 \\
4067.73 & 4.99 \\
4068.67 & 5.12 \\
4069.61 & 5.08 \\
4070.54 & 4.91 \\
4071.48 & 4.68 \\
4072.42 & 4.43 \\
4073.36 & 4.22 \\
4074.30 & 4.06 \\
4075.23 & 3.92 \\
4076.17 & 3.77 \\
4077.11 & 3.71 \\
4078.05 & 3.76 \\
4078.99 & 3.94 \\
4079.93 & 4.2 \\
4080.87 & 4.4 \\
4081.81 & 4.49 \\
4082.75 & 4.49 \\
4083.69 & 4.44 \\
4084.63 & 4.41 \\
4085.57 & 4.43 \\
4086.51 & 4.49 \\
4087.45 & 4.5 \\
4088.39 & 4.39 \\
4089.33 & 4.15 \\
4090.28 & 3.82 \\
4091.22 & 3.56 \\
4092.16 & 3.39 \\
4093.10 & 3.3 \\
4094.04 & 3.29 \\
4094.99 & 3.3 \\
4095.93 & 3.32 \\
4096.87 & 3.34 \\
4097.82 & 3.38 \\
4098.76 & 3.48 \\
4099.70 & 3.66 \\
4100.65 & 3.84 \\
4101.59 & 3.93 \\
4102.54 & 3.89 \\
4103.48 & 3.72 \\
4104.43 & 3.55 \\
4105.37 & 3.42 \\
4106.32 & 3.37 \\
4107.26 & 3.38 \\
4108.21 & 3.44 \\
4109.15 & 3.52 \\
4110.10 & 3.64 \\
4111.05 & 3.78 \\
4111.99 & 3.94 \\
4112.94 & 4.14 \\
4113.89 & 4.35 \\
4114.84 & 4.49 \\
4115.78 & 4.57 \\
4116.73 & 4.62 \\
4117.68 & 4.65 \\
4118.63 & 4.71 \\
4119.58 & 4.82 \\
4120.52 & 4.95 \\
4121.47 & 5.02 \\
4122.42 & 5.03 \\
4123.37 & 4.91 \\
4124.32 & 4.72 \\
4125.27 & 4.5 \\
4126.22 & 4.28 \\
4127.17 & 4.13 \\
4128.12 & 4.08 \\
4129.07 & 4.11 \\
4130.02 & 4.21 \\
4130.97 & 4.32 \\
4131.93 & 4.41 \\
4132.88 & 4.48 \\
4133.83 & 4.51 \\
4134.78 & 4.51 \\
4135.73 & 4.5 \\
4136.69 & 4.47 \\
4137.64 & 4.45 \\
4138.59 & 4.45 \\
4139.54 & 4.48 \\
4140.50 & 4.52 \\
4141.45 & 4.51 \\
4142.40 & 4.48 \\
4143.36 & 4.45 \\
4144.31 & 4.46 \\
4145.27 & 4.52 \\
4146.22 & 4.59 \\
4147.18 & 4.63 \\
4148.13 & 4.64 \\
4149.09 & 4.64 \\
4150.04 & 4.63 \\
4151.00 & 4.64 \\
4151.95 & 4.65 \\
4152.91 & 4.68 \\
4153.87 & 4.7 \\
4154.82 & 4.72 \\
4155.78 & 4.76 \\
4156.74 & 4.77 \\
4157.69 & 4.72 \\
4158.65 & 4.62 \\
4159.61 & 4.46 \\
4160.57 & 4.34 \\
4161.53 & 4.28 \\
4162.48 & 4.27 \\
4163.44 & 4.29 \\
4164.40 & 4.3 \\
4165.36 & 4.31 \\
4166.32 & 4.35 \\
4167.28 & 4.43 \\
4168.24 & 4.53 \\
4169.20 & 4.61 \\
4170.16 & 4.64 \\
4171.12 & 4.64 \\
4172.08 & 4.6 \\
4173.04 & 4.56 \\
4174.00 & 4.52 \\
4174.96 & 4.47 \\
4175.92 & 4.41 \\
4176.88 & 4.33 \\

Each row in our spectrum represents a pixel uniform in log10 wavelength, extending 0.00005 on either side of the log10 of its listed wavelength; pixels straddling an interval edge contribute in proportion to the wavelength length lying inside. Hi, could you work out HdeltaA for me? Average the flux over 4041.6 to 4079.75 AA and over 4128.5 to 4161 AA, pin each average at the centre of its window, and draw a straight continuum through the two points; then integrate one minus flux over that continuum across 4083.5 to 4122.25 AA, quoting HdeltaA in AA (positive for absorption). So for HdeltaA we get 4.98 AA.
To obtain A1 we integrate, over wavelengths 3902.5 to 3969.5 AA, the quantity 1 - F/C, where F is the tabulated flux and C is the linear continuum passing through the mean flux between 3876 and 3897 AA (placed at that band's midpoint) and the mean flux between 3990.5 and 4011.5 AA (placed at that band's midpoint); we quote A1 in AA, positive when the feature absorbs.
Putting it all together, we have 1.9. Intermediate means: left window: 3.21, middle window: 3.72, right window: 4.71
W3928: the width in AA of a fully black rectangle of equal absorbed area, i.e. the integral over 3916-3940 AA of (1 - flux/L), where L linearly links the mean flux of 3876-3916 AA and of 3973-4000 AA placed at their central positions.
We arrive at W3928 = 2.1 AA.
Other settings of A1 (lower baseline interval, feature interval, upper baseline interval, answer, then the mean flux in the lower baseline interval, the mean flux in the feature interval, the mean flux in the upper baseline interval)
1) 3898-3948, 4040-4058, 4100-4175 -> -2.9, 3.73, 4.77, 4.38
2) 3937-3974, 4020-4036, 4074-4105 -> -3.7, 3.67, 4.65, 3.89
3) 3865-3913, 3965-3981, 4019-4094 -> 3.9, 3.63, 3.08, 4.54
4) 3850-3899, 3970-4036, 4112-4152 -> -4.7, 3.74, 4.43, 4.52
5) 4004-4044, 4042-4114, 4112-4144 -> 6.9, 4.83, 4.22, 4.5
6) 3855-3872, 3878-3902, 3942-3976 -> 4.7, 4.21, 3.25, 3.62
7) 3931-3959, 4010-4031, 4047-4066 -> -2.5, 3.75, 4.91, 4.7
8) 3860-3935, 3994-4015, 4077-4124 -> -5.0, 3.64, 4.76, 4.03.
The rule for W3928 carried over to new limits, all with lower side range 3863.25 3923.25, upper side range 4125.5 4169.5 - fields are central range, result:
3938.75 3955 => -1.1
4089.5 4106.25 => 3.0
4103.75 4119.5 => 1.4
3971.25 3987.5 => 1.3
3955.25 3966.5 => 0.9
